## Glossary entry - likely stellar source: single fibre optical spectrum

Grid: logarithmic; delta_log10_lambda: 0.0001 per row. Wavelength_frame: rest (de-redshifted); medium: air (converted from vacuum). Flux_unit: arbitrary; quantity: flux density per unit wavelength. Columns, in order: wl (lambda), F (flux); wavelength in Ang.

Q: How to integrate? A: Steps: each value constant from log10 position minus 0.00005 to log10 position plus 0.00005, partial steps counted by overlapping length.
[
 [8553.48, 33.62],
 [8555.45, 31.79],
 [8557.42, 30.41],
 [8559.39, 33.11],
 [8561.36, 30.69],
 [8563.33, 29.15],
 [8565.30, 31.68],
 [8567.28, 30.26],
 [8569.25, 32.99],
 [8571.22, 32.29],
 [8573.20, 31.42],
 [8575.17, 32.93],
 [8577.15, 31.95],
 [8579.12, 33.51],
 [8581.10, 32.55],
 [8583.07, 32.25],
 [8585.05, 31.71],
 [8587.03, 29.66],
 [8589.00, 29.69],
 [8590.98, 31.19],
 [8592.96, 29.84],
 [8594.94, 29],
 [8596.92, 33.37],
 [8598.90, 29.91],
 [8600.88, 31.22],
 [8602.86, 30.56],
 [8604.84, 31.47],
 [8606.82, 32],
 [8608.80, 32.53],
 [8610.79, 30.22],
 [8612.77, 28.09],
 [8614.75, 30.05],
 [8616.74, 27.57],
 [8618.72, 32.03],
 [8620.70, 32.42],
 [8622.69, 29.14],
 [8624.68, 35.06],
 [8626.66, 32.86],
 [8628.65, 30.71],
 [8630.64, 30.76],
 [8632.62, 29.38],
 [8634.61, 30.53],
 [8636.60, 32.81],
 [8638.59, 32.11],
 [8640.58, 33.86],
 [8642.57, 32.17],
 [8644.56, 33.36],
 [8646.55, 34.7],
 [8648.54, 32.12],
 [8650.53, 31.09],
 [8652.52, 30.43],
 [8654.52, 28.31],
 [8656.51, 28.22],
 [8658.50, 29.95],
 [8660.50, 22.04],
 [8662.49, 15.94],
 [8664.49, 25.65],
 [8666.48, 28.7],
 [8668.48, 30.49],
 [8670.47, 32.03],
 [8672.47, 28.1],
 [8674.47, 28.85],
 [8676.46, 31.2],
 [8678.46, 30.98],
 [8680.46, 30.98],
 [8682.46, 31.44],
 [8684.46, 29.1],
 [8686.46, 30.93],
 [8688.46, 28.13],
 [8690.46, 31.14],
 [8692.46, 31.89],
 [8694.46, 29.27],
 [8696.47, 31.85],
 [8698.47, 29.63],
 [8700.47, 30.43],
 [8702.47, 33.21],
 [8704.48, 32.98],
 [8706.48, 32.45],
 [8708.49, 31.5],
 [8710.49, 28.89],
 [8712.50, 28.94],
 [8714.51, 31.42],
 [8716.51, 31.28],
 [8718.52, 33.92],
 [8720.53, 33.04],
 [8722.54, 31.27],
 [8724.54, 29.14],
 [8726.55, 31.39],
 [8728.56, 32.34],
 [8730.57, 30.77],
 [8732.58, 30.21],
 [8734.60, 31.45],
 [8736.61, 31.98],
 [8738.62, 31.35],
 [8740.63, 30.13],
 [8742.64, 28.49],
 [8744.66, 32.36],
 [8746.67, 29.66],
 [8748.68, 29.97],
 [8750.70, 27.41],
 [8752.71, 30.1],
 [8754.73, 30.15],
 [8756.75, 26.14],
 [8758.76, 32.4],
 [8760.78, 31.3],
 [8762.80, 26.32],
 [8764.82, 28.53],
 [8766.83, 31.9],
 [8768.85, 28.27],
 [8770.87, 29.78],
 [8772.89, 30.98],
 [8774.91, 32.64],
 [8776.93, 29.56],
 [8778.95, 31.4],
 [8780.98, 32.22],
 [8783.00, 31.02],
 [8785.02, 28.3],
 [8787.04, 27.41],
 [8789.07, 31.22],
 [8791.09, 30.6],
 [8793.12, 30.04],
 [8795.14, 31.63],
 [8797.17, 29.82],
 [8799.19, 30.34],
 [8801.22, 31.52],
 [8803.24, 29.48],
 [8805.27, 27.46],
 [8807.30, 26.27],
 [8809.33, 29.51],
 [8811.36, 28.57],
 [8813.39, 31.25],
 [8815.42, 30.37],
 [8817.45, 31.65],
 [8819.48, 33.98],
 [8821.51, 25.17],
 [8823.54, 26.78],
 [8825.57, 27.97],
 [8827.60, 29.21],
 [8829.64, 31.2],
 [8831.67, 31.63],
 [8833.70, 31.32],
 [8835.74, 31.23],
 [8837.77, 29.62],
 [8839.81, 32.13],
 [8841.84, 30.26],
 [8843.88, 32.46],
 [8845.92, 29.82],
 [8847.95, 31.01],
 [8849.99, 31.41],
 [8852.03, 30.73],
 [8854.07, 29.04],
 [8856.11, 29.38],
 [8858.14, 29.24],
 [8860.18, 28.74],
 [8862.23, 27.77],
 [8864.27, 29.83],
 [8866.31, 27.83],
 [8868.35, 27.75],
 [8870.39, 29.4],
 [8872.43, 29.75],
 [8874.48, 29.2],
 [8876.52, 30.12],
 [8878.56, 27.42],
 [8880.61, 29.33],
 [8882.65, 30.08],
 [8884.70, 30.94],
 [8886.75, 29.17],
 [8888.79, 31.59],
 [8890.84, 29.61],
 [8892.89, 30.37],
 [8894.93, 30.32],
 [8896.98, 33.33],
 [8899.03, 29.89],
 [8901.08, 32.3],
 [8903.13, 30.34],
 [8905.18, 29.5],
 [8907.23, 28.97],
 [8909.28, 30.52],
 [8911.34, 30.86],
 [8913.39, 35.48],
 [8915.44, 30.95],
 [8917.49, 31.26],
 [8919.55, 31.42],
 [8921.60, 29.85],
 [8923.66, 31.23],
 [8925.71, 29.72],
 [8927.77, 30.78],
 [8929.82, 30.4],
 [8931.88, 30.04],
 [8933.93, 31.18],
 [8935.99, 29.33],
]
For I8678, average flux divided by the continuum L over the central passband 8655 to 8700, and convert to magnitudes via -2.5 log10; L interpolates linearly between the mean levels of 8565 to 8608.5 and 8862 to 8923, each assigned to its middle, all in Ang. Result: 0.08 mag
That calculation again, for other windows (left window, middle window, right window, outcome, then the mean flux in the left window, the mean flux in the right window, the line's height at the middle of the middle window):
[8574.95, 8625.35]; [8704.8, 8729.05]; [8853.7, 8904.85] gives -0.03 mag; 31.1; 29.7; 30.5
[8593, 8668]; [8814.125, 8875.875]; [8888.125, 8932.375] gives 0.03 mag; 30.3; 30.9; 30.7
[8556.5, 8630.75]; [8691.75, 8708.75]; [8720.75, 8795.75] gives -0.03 mag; 31.2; 30.3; 30.6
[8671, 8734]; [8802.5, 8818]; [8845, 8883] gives 0.02 mag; 30.9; 29.4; 29.9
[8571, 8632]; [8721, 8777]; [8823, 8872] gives 0.01 mag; 31.2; 29.9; 30.4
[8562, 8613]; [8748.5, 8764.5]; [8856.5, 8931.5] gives 0.05 mag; 31.3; 30.1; 30.6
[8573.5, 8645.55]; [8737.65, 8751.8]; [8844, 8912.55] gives 0.03 mag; 31.3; 29.9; 30.6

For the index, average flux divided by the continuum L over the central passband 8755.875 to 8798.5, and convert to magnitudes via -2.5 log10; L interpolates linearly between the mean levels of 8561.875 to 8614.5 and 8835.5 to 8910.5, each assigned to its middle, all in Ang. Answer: 0.011 mag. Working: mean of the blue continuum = 31.2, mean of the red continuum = 30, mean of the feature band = 30.1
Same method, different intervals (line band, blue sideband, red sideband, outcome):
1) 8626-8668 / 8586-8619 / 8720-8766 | 0.02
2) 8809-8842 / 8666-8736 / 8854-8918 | 0.01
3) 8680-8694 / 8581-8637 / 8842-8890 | 0.00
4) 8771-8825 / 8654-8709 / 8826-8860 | 0.01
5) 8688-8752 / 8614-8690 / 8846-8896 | -0.03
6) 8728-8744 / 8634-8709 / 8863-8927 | -0.02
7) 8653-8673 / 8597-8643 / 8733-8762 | 0.15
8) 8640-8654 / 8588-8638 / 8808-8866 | -0.05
